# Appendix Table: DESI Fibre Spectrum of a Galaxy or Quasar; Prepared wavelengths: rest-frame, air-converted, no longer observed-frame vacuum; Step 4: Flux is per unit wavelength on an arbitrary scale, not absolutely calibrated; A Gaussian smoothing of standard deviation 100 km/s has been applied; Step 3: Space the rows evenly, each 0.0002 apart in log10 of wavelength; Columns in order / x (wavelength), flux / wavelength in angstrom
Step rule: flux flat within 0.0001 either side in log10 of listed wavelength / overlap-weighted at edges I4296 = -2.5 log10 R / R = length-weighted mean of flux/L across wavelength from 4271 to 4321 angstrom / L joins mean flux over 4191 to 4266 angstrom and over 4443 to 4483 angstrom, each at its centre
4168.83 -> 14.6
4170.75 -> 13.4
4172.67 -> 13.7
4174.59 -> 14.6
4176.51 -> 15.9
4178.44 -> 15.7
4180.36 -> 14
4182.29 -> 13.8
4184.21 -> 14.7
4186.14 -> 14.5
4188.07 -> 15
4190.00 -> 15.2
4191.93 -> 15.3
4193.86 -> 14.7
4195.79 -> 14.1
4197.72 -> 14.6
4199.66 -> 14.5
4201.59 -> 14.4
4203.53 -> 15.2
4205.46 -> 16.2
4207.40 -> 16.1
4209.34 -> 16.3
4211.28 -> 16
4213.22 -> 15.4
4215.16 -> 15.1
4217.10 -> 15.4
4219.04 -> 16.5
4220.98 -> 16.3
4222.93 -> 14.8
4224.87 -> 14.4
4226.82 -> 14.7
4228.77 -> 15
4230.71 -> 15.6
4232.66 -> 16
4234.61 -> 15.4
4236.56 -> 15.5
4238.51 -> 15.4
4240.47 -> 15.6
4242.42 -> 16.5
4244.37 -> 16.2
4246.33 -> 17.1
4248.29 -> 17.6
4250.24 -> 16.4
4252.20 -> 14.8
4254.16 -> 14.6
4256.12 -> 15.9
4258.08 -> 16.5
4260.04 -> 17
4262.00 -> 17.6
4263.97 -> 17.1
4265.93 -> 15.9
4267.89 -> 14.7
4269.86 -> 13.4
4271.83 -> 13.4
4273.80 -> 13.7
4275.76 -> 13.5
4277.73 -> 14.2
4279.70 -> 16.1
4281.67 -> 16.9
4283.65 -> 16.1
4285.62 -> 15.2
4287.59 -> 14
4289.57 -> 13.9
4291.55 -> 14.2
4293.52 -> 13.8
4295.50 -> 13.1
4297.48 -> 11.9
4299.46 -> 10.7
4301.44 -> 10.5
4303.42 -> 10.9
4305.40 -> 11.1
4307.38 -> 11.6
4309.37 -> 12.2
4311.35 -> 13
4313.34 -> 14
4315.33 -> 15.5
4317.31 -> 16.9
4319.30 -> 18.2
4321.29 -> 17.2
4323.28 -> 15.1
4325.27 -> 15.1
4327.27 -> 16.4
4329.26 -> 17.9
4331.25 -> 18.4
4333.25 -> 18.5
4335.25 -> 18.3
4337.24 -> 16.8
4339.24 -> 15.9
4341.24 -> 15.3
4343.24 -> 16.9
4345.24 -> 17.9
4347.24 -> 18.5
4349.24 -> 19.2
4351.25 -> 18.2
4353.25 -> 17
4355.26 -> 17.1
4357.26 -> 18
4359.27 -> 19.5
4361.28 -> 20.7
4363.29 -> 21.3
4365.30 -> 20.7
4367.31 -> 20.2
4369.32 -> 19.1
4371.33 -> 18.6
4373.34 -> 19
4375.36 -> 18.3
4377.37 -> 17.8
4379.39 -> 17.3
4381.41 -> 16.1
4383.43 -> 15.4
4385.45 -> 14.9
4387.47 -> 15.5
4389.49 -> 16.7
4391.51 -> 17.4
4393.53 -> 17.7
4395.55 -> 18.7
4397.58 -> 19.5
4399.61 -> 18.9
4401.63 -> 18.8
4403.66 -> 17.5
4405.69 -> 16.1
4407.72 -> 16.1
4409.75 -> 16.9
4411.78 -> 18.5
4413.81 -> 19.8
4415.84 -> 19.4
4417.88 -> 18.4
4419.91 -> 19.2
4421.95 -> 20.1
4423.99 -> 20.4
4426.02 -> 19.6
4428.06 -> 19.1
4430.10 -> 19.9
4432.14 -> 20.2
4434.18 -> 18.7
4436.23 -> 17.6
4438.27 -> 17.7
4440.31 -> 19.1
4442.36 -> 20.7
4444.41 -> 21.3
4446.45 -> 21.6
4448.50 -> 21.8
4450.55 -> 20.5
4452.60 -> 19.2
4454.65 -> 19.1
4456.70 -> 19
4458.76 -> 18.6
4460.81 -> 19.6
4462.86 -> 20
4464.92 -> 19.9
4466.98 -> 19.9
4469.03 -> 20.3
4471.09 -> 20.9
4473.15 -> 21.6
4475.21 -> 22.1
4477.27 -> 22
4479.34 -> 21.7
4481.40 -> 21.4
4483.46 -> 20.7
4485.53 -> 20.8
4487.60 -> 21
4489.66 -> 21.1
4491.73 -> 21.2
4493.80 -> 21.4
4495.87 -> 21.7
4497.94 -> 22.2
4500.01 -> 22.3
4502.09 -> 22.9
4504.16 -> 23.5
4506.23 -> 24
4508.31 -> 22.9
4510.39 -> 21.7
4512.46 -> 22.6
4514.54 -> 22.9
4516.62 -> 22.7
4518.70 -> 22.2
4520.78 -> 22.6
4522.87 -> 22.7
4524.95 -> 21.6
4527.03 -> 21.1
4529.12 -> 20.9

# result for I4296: 0.23 mag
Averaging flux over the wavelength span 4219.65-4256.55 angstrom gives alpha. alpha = 15.7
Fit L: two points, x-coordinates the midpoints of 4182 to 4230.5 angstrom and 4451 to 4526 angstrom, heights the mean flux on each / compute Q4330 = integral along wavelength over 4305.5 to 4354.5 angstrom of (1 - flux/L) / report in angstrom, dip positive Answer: 4.3 angstrom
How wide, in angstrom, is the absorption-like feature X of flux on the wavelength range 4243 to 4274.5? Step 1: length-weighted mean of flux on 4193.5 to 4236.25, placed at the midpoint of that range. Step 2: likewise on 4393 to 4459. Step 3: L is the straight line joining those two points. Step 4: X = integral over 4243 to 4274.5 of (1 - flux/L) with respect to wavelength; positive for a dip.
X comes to 0.6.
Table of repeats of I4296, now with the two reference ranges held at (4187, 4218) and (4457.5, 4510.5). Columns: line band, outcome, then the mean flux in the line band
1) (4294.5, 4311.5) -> 0.44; 11.6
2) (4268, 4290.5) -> 0.16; 14.6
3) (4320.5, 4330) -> 0.10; 16.3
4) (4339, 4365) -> 0.01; 18.2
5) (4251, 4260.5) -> 0.05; 15.7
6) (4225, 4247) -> 0.02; 15.7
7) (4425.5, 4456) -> 0.04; 19.7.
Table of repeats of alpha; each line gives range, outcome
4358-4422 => 18.2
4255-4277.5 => 15.3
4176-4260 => 15.4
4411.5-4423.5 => 19.3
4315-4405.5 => 17.7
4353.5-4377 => 19.2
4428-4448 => 19.7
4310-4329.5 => 15.8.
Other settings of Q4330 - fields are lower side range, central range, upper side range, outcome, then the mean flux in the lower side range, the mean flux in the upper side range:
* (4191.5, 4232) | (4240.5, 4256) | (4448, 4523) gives -0.04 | 15.3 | 21.4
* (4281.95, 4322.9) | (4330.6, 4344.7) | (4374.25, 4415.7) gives -1.85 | 13.8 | 17.4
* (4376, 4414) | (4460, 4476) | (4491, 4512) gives 0.22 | 17.3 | 22.4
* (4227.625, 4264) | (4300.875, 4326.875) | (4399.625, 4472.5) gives 4.79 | 16.1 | 19.3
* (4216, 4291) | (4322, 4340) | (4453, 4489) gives 0.34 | 15.5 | 20.5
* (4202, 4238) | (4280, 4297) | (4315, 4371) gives 2.23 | 15.5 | 17.9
